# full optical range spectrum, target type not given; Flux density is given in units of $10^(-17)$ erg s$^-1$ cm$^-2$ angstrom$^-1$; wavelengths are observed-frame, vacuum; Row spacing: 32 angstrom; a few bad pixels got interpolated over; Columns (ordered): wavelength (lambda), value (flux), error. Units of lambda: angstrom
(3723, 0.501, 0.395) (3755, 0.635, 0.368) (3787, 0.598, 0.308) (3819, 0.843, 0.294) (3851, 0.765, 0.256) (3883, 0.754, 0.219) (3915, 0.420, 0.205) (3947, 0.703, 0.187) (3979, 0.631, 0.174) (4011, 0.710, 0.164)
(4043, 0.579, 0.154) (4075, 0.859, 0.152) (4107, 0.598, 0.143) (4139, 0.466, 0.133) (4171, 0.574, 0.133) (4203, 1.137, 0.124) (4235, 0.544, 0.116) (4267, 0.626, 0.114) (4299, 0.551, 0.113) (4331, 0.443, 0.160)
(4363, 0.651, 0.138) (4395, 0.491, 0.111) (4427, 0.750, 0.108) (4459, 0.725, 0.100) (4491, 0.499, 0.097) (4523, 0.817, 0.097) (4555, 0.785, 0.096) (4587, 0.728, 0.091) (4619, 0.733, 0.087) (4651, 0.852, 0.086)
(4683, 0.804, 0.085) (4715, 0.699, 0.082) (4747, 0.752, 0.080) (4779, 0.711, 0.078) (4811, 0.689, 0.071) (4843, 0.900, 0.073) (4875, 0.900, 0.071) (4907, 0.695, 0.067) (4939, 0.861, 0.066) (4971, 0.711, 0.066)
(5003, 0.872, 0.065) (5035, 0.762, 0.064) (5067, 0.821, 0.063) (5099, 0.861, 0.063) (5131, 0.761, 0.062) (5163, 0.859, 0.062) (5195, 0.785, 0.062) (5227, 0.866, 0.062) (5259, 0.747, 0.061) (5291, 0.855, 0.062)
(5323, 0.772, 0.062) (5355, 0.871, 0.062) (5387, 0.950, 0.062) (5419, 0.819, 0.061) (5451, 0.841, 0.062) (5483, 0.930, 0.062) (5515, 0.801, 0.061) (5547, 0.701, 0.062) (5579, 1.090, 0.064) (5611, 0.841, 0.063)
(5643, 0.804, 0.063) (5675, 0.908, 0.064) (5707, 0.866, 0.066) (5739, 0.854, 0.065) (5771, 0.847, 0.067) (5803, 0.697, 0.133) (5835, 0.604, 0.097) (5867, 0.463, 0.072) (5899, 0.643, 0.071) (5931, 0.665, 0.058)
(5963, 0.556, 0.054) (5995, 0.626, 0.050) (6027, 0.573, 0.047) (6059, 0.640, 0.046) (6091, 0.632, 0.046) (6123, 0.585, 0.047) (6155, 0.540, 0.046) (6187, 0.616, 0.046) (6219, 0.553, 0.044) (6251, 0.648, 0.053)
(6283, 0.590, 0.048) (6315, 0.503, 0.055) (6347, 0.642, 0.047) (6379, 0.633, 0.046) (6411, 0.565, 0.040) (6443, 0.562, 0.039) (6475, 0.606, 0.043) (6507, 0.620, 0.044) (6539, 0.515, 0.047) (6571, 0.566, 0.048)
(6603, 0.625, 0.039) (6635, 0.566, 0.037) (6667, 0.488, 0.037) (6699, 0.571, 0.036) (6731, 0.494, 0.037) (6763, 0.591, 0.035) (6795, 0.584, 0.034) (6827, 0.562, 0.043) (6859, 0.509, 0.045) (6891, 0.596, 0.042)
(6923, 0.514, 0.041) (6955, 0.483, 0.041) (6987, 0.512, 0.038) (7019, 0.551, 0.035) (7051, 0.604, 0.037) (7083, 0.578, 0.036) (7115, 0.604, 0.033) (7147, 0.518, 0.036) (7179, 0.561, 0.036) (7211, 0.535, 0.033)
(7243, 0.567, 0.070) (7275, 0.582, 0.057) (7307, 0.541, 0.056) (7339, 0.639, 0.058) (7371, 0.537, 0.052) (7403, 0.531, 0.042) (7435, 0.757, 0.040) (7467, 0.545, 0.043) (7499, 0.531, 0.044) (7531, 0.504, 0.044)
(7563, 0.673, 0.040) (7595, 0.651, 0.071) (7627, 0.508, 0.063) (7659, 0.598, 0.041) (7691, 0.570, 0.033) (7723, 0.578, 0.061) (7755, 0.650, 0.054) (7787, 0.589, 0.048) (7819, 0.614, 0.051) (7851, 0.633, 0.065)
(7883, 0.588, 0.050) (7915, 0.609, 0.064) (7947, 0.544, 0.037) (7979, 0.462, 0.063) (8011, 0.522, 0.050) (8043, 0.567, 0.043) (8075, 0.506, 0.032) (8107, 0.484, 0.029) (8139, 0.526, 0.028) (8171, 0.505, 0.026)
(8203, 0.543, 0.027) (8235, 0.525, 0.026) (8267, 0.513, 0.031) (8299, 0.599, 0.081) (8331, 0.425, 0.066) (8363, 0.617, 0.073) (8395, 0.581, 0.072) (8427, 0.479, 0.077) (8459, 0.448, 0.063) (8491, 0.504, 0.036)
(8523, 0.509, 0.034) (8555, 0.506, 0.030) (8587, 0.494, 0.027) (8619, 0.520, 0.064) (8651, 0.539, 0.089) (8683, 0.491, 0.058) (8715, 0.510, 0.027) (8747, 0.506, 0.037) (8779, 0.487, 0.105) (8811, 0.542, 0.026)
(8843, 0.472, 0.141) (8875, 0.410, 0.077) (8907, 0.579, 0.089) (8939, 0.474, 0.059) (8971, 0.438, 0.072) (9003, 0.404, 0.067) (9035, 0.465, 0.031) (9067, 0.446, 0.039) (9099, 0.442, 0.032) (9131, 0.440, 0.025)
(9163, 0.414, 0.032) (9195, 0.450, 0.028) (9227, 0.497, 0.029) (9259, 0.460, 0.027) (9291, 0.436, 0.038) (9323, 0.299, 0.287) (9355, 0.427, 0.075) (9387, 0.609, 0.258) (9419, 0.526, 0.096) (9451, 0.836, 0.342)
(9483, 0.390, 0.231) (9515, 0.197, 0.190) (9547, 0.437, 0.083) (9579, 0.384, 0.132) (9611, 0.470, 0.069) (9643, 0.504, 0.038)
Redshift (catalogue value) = 0.131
